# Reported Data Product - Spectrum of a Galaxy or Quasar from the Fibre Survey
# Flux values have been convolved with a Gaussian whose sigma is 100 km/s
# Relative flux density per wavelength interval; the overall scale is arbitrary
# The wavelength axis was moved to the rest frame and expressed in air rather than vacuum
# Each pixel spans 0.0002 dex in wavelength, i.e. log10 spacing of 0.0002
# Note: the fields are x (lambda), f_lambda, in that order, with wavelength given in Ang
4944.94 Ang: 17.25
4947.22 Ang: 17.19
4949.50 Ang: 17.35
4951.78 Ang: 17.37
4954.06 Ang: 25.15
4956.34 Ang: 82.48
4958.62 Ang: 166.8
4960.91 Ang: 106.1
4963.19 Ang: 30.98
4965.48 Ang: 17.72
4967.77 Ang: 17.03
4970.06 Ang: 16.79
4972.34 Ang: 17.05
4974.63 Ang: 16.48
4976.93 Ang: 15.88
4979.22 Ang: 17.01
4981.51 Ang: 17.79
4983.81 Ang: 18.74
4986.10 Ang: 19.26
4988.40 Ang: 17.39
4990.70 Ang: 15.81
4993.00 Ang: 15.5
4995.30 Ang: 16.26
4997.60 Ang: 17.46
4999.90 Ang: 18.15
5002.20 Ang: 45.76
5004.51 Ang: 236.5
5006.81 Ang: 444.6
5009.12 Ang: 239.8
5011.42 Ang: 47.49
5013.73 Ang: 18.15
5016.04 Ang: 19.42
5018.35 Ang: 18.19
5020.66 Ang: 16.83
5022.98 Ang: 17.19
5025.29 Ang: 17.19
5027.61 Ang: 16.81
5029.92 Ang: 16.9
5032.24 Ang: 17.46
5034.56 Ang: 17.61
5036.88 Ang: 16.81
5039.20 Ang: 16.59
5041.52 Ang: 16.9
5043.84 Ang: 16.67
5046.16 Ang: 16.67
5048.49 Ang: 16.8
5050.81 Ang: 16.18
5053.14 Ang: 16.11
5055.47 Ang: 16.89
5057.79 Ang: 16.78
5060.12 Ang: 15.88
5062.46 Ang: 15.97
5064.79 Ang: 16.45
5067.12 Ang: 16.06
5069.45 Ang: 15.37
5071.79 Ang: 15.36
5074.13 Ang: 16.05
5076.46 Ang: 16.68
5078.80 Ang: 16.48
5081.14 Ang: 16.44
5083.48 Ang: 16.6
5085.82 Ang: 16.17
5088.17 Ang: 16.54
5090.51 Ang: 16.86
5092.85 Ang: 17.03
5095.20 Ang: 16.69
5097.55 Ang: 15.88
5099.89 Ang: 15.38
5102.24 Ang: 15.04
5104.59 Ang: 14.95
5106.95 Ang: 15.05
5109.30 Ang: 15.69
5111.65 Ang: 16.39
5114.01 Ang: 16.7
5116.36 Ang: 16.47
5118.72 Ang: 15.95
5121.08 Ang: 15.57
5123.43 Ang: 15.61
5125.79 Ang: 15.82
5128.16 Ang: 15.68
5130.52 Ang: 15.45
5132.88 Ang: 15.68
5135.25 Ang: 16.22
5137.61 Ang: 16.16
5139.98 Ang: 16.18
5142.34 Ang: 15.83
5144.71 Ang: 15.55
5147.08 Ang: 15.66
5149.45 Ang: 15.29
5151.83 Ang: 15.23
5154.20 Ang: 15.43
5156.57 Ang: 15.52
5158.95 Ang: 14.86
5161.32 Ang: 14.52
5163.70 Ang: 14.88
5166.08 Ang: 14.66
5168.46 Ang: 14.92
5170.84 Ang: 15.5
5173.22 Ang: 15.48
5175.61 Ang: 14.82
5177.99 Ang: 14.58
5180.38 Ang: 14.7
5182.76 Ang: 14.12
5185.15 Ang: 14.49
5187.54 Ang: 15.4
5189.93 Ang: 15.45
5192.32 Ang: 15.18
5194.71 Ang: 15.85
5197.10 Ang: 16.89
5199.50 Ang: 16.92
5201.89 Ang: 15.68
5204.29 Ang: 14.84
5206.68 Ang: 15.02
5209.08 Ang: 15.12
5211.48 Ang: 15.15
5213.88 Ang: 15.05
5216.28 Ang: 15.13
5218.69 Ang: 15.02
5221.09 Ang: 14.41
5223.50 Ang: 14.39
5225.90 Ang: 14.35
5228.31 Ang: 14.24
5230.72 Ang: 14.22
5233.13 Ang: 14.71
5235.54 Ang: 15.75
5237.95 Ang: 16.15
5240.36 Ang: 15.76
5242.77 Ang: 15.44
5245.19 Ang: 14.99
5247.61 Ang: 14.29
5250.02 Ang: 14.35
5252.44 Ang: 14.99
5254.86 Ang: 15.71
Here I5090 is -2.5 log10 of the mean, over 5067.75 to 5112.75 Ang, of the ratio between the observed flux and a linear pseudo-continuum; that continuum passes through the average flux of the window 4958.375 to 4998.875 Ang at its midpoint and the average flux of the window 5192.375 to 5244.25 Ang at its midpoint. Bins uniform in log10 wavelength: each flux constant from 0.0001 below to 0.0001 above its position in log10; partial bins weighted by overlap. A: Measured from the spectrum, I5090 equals 0.346 mag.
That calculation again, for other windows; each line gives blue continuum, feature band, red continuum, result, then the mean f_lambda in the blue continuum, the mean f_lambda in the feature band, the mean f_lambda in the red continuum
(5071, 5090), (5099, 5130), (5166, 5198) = 0.015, 16.3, 15.7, 15.1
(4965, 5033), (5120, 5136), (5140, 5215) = 0.483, 48.7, 15.7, 15.3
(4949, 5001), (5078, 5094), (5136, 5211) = 0.327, 31.5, 16.6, 15.3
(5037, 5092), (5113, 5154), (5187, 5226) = 0.003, 16.4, 15.8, 15.3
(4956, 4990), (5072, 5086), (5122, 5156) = 0.390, 37.1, 16.4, 15.7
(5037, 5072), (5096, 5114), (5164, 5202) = 0.024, 16.4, 15.6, 15.3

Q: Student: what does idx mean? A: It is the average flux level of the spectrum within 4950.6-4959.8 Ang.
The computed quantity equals 72.9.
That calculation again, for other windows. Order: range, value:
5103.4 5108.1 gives 15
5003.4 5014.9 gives 197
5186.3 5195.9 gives 15.5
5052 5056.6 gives 16.5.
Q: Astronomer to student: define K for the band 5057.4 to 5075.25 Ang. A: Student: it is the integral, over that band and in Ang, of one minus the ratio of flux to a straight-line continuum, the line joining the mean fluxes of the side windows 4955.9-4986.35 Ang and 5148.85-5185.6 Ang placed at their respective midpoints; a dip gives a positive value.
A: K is 7.5 Ang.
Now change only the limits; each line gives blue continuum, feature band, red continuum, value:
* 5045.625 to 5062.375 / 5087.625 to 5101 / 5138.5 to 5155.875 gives -0.3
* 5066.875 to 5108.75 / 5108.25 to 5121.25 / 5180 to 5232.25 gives -0.3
